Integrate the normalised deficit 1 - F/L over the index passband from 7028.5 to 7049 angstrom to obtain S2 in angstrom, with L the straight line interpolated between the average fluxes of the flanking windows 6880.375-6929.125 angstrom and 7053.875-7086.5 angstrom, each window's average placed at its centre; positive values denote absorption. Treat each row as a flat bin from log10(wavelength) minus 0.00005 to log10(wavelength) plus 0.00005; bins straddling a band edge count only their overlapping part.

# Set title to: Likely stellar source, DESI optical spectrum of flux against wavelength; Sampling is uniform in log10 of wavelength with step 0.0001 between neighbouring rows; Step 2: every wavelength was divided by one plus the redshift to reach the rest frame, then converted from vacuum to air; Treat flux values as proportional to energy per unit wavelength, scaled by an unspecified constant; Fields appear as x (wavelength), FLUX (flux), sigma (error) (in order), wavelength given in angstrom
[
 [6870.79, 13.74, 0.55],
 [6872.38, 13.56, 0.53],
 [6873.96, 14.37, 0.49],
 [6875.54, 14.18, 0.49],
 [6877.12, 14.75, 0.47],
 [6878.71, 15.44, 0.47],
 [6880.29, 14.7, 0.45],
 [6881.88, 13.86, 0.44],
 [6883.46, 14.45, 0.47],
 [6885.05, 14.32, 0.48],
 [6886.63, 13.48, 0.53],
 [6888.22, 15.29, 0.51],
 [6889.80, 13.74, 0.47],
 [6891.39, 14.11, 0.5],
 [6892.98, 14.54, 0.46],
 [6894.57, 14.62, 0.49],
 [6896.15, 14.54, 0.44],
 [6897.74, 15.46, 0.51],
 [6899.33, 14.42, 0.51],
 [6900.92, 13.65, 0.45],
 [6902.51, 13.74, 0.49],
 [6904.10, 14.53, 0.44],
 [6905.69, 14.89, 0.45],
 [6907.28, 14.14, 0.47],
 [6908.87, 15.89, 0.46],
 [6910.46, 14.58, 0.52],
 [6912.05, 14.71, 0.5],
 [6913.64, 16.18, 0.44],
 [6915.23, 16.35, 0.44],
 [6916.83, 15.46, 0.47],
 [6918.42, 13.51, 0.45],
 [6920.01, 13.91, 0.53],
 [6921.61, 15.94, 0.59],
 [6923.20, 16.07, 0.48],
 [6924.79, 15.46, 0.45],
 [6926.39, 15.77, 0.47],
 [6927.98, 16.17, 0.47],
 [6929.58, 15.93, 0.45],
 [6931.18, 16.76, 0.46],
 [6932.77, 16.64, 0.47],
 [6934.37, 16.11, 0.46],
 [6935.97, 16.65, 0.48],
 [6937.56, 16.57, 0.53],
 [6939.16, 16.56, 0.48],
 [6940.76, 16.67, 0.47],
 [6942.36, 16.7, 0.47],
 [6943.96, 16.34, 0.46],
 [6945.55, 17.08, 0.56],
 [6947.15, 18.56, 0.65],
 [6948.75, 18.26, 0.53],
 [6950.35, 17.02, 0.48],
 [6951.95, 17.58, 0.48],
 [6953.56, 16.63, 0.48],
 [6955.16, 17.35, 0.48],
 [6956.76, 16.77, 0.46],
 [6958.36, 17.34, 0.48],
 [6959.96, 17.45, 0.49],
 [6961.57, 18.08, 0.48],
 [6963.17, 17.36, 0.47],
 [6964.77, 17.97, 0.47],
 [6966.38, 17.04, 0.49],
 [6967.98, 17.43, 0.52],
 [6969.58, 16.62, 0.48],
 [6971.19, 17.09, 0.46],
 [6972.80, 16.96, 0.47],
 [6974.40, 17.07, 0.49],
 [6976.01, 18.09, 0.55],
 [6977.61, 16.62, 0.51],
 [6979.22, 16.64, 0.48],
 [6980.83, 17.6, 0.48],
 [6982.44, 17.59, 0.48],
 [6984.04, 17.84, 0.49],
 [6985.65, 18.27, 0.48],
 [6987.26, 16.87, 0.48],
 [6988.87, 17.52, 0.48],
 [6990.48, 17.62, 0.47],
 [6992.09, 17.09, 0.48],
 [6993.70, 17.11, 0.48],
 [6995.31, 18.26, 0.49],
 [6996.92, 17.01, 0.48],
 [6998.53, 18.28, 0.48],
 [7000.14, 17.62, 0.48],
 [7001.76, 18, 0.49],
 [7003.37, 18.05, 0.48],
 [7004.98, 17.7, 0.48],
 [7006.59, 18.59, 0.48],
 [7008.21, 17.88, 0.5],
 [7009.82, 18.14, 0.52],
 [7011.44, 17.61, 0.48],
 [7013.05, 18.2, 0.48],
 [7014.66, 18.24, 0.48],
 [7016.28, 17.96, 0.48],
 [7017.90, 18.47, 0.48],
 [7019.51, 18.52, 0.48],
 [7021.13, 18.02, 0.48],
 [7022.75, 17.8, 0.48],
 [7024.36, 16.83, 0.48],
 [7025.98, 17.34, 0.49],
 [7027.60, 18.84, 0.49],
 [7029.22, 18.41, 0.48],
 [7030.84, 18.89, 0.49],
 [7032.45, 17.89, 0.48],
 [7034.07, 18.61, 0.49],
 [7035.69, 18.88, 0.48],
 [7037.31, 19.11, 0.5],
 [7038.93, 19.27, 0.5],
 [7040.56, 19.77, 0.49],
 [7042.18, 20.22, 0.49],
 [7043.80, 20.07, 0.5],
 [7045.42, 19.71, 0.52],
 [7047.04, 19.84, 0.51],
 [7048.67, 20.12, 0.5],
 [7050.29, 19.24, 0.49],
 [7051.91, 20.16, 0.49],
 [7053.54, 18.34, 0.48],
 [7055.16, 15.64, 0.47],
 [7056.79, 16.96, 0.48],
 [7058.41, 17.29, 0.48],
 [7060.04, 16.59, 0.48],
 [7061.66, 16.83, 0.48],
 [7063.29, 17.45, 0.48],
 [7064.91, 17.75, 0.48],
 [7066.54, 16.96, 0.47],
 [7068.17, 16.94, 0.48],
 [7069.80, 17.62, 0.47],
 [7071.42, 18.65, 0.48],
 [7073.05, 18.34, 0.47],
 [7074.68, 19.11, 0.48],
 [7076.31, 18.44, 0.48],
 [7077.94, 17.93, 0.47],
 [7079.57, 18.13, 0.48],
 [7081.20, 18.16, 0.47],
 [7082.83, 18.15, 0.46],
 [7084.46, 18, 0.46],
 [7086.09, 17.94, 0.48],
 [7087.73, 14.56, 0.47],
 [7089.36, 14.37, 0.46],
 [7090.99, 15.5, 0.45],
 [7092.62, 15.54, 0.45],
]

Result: -2.6 angstrom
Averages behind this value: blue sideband 14.8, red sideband 17.7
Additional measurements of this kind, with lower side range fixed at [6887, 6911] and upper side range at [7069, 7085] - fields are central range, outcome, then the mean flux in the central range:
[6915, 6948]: -2.0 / 16.2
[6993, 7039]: -3.0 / 18.1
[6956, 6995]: -2.9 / 17.3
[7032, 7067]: -1.6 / 18.5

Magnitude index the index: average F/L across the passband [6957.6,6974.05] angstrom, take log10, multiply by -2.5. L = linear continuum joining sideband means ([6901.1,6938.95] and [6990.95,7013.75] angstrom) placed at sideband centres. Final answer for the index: -0.035 mag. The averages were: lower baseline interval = 15.5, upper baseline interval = 17.8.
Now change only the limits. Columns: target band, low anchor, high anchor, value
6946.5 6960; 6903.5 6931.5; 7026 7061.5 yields -0.074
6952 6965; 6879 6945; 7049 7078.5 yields -0.087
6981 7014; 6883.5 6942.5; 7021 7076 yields -0.037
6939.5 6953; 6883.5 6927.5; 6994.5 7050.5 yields -0.075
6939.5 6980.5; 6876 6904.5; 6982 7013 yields -0.041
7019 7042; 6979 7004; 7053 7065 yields -0.073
